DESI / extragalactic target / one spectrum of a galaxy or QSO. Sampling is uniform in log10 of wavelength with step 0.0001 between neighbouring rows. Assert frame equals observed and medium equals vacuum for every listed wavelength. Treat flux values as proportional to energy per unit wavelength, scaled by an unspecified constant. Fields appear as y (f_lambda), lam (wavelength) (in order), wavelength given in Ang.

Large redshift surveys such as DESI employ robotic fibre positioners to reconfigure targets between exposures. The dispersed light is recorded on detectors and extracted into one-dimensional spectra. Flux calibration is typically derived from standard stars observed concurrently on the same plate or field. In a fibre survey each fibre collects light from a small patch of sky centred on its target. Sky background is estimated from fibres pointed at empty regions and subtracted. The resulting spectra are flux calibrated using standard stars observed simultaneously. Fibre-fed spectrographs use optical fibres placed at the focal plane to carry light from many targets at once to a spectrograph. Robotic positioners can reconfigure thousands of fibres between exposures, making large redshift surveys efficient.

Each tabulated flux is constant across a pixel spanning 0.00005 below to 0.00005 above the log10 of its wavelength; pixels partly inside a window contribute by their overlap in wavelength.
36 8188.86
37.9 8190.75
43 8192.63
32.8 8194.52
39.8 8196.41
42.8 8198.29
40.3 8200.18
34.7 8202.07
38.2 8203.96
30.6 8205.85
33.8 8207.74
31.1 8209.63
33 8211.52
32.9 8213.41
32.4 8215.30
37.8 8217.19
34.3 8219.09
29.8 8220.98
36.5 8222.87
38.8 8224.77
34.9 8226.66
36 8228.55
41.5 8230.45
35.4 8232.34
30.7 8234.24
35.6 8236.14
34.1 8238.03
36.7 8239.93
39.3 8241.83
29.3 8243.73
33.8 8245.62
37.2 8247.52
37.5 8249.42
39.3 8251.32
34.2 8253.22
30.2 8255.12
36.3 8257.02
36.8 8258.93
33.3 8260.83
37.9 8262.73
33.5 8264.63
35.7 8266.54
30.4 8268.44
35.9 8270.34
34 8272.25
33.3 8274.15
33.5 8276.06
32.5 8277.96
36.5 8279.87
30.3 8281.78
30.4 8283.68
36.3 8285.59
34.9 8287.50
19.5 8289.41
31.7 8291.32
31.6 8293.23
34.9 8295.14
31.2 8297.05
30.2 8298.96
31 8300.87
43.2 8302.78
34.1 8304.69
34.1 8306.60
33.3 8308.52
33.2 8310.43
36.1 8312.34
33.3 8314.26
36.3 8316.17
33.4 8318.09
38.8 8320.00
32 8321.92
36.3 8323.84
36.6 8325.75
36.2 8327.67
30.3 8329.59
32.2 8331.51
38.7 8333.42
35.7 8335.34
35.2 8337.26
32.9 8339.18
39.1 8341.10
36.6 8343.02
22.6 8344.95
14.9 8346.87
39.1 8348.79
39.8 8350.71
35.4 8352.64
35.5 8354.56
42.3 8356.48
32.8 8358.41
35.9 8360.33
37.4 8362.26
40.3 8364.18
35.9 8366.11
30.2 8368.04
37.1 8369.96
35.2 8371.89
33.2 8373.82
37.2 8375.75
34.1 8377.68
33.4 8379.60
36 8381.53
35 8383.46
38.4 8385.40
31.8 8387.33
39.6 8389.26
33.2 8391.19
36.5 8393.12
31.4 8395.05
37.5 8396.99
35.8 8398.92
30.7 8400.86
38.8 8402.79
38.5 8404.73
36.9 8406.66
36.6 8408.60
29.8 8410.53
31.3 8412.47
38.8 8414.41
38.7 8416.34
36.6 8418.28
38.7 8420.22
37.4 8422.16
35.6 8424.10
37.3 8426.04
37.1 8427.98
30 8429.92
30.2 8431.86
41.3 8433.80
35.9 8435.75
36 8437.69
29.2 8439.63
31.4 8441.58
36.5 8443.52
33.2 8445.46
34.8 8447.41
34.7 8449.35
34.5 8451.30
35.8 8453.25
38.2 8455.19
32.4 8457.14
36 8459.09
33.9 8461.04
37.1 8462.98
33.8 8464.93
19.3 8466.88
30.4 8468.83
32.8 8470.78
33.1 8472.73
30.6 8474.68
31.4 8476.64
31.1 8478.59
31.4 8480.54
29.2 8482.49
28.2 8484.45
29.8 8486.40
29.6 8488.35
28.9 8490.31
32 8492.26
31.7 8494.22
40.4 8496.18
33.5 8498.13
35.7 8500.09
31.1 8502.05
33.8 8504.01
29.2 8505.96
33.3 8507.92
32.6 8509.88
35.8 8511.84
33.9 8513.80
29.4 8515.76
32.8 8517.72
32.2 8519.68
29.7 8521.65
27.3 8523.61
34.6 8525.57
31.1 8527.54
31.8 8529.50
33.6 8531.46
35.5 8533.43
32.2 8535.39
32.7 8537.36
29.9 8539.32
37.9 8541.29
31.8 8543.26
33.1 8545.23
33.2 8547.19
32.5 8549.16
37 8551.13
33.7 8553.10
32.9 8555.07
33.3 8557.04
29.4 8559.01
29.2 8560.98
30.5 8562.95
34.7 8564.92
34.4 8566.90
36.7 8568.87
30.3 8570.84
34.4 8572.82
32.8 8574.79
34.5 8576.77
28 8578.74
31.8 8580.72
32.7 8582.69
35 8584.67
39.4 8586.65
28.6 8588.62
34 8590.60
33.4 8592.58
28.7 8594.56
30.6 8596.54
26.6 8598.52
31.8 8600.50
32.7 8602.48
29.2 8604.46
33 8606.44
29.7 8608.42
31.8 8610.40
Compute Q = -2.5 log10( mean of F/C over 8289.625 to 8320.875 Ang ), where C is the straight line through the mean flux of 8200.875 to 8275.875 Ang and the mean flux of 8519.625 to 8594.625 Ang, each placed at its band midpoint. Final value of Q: 0.02 mag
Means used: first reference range 34.8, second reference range 32.7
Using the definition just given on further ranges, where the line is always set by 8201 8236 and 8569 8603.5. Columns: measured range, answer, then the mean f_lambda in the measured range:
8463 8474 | 0.083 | 30.5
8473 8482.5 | 0.062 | 31.1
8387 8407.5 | -0.069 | 35.6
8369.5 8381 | -0.044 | 35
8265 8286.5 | 0.023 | 33.5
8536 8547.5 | -0.019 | 33.1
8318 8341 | -0.038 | 35.1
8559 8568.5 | 0.005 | 32.2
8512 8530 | 0.034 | 31.6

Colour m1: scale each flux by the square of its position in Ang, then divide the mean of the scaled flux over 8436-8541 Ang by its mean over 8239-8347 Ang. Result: 1.00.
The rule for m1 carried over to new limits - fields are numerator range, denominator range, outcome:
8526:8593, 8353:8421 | 0.96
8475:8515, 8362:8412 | 0.93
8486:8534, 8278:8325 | 1.02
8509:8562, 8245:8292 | 1.03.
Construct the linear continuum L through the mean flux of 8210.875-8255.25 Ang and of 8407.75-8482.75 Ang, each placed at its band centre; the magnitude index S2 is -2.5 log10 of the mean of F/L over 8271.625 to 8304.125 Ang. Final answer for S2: 0.070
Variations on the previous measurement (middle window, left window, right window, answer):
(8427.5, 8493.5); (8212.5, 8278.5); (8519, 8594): 0.03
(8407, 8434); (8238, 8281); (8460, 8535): -0.09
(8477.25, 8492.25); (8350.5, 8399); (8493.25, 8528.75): 0.11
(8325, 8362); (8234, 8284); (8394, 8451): 0.02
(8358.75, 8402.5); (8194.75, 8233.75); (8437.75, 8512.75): -0.05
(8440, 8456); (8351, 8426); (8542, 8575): 0.01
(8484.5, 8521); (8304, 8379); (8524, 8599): 0.03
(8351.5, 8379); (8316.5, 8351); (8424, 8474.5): -0.06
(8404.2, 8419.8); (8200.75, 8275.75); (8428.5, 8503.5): -0.08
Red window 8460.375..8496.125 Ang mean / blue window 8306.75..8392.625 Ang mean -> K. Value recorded 0.89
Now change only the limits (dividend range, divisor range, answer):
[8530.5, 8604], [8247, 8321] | 0.96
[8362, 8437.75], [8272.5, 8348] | 1.07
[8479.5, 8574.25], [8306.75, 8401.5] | 0.93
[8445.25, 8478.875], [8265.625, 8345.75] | 0.98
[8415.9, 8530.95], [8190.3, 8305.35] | 0.95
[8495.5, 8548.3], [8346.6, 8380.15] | 0.93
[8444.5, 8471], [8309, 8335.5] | 0.96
